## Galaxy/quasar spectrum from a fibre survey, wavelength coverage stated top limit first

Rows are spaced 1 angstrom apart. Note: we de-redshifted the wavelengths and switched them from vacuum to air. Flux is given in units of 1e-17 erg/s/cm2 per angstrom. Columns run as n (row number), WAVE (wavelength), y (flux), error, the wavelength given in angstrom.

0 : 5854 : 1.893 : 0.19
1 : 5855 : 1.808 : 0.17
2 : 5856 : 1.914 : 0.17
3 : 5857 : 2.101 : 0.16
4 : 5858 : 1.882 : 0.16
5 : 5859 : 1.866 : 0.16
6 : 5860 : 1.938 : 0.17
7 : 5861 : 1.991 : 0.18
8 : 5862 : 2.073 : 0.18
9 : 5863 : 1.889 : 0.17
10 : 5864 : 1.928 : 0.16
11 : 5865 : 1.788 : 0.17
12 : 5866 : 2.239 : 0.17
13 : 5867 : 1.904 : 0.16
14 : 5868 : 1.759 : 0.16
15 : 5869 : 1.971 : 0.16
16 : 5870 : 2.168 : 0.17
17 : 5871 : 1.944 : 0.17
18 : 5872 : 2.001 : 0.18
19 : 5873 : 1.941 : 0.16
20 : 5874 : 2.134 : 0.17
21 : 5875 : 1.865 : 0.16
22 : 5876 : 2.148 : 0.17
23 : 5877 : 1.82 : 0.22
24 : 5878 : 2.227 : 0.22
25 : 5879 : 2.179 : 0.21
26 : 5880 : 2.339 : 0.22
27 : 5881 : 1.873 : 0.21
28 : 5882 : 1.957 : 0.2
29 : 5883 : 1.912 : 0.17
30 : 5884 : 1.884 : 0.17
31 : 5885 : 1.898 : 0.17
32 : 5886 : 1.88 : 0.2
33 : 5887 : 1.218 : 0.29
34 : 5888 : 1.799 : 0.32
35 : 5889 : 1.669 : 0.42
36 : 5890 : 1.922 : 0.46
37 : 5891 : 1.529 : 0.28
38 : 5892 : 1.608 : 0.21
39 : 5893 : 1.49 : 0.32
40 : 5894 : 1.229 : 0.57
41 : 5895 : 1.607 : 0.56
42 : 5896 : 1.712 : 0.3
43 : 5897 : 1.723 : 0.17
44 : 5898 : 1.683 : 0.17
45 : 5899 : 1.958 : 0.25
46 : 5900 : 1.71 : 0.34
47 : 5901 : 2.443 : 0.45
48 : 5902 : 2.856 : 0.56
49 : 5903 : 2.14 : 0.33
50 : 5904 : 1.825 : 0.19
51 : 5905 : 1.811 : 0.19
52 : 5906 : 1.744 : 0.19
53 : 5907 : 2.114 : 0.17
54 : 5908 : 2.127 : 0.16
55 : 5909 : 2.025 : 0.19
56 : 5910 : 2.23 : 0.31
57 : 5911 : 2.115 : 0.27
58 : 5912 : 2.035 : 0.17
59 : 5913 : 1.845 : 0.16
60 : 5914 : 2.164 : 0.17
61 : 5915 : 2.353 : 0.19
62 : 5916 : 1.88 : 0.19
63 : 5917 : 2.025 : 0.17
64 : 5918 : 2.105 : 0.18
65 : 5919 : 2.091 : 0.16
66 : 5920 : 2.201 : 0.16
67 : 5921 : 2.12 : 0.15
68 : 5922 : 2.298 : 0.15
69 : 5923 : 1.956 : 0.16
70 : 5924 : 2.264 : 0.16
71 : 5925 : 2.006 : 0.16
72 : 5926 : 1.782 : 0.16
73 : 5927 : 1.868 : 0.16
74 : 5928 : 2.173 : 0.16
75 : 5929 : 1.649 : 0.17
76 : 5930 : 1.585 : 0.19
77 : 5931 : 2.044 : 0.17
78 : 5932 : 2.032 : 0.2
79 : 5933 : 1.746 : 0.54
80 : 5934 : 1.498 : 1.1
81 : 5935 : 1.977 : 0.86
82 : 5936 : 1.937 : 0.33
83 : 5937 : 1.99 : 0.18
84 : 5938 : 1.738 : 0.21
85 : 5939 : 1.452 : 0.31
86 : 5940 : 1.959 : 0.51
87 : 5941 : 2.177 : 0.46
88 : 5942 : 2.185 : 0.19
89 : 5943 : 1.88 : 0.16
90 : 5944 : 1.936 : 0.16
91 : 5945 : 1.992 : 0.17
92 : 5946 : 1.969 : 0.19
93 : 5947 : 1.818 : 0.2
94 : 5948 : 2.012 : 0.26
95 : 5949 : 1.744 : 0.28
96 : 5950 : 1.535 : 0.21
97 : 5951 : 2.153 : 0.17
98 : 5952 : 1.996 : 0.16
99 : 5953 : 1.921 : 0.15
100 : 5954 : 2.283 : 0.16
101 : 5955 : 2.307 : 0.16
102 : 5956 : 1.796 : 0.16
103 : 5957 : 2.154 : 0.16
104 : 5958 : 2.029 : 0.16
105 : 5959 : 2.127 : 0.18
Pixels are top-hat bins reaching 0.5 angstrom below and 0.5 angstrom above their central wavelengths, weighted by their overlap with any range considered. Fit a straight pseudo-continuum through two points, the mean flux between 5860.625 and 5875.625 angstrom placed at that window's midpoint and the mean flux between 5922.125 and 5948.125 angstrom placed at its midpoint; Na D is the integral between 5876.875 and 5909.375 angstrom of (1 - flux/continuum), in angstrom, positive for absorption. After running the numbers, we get 1.25 angstrom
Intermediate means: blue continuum 1.97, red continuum 1.91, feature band 1.88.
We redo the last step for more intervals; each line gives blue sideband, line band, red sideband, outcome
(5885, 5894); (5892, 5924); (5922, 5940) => -4.4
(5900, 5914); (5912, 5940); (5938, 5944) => 0.5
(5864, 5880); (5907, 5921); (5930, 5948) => -1.1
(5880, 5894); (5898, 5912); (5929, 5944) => -2.2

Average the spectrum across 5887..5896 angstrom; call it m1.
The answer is 1.59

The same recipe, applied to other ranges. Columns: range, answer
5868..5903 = 1.89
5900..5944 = 2.01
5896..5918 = 2.03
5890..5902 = 1.76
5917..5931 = 2.01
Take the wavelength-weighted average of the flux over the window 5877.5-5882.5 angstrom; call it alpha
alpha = 2.11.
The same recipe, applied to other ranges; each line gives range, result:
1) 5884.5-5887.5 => 1.67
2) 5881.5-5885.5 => 1.91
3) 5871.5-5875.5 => 1.99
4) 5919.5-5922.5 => 2.21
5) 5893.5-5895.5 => 1.42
